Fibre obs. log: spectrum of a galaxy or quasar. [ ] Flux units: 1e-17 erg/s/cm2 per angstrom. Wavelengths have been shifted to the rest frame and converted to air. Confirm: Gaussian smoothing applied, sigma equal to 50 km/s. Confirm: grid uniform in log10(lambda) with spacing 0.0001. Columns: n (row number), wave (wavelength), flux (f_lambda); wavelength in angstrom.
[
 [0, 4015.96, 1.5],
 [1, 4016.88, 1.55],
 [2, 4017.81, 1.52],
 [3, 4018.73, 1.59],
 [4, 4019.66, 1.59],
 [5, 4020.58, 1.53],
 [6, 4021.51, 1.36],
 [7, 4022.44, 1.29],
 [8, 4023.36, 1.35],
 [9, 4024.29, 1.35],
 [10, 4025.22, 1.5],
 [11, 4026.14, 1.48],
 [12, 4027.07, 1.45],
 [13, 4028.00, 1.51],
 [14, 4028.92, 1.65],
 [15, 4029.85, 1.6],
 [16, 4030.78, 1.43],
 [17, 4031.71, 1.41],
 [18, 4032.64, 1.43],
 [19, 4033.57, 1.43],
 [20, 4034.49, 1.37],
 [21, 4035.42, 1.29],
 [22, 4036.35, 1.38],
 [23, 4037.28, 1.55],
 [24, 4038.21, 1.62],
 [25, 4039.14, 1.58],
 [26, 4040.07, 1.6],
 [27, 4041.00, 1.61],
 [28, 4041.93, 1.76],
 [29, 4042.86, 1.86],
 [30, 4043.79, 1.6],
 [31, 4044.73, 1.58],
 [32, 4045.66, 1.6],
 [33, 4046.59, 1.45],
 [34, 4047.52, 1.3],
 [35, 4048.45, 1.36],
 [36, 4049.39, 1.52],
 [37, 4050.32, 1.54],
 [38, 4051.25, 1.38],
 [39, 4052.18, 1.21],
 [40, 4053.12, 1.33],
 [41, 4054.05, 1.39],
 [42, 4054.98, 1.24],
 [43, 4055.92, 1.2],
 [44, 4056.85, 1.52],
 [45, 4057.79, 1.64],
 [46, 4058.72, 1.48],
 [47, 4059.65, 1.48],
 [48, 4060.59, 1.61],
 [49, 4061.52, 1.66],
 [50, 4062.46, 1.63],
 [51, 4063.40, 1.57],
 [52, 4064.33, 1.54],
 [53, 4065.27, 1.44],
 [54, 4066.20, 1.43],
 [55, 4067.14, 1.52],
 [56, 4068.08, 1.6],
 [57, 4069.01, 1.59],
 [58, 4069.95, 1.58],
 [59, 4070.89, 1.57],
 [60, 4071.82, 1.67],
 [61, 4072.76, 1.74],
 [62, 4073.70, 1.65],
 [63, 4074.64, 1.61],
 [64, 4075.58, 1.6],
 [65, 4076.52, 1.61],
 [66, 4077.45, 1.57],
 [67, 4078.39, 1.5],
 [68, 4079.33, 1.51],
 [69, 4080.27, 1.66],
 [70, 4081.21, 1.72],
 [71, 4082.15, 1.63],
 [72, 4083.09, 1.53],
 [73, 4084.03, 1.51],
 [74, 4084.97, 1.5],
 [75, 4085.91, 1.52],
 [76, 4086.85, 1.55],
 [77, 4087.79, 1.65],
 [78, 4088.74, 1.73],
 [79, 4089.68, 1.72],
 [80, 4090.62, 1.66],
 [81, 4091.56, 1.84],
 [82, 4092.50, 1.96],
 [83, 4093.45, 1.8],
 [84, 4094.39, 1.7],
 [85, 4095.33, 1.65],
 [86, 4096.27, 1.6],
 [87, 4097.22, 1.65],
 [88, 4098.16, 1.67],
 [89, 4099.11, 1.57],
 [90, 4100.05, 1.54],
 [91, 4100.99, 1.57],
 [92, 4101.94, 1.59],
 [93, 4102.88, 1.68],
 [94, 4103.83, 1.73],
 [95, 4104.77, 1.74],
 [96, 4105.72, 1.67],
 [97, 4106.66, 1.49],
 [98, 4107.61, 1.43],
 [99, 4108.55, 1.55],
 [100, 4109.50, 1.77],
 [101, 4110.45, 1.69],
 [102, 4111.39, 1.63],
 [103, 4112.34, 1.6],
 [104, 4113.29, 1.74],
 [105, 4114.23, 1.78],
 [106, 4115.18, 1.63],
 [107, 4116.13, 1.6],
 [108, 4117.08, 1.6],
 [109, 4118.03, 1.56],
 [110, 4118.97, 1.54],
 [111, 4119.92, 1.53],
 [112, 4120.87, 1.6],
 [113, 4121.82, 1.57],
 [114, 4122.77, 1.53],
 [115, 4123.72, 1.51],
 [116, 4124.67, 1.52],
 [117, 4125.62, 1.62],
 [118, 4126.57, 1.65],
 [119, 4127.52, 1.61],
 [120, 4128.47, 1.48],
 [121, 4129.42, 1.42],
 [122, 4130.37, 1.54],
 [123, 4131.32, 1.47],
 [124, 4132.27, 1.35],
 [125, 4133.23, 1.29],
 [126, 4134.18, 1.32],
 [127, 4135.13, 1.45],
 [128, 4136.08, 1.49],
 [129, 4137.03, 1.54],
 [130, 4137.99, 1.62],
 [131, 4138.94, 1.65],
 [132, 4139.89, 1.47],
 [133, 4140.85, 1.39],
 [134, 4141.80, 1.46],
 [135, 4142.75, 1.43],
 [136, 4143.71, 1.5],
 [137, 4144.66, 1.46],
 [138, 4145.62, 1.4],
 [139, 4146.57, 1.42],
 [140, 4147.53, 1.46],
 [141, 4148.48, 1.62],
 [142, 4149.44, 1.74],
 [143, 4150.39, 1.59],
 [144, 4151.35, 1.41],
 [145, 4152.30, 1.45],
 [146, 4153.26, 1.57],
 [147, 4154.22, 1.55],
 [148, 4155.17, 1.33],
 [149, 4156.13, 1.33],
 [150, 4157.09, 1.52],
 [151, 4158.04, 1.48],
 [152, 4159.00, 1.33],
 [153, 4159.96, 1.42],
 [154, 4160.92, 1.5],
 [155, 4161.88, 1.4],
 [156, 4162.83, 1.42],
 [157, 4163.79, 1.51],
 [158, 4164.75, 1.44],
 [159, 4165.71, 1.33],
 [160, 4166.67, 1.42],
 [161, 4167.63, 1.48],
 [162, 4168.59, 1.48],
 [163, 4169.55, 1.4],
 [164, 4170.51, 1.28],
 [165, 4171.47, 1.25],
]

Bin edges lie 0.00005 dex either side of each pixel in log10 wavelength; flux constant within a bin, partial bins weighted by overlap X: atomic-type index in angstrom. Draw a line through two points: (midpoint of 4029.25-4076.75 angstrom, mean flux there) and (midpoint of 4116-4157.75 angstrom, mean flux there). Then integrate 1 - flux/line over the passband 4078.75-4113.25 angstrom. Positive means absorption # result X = -3.0 angstrom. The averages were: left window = 1.52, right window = 1.5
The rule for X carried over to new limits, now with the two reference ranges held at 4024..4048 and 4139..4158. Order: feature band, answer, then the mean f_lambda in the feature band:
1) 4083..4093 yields -1.0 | 1.66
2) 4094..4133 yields -2.6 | 1.59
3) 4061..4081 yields -1.1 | 1.59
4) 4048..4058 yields 0.8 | 1.39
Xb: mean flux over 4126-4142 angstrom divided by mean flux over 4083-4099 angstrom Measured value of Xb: 0.89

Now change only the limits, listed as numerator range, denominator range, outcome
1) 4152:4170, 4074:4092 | 0.89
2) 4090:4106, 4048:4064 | 1.16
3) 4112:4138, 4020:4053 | 1.04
